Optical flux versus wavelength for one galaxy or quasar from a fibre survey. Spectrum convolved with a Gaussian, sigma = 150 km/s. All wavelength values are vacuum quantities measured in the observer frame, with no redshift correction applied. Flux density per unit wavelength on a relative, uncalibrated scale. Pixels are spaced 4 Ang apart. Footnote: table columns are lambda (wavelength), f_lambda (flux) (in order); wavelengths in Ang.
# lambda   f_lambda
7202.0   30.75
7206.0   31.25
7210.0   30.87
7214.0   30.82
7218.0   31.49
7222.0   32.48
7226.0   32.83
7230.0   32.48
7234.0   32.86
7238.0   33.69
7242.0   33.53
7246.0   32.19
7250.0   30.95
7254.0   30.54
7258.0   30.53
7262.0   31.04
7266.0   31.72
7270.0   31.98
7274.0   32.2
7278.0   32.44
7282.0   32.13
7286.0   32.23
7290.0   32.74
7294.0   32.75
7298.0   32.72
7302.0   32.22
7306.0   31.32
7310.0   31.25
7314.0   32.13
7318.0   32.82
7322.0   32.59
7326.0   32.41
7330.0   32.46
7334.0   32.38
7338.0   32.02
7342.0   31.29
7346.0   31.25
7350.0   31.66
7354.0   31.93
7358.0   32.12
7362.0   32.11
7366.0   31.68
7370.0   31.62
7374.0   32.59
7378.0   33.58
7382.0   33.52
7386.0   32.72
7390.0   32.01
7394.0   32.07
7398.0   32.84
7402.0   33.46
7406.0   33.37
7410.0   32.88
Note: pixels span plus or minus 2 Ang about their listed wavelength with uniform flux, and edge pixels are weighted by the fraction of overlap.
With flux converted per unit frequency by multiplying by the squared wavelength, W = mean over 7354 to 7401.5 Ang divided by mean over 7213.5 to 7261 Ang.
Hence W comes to 1.05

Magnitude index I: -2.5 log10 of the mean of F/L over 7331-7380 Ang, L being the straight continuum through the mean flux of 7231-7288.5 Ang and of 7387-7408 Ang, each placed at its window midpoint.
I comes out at 0.02 mag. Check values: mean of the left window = 32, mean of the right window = 32.7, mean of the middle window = 32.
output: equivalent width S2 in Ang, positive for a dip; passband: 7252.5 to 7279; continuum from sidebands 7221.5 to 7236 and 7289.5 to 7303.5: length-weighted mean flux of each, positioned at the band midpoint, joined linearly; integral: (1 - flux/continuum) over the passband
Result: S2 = 0.95 Ang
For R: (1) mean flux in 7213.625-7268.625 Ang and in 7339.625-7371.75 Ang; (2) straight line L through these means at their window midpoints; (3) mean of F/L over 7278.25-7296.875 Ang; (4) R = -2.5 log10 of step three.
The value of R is -0.02 mag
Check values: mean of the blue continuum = 32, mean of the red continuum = 31.7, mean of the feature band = 32.5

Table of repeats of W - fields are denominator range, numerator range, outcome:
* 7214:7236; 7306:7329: 1.02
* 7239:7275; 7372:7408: 1.08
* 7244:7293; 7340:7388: 1.04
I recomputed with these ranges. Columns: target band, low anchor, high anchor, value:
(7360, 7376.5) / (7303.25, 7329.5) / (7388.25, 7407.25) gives 0.02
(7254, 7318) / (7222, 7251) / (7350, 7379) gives 0.02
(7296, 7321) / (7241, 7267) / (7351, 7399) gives -0.01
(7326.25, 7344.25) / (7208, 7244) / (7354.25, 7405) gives 0.01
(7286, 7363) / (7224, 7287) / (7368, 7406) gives 0.01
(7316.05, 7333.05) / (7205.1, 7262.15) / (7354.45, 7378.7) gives -0.02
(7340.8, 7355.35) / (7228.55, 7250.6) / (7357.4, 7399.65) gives 0.03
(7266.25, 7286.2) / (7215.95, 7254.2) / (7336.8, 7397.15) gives 0.01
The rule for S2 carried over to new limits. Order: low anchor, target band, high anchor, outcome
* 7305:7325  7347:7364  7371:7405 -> 0.30 Ang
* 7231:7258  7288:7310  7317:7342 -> 0.02 Ang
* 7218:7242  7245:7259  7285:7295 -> 0.74 Ang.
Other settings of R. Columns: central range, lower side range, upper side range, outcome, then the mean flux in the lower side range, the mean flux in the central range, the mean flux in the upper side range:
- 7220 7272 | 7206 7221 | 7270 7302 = -0.01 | 31.2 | 32.1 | 32.4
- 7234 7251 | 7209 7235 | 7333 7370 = -0.03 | 32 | 32.7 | 31.8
